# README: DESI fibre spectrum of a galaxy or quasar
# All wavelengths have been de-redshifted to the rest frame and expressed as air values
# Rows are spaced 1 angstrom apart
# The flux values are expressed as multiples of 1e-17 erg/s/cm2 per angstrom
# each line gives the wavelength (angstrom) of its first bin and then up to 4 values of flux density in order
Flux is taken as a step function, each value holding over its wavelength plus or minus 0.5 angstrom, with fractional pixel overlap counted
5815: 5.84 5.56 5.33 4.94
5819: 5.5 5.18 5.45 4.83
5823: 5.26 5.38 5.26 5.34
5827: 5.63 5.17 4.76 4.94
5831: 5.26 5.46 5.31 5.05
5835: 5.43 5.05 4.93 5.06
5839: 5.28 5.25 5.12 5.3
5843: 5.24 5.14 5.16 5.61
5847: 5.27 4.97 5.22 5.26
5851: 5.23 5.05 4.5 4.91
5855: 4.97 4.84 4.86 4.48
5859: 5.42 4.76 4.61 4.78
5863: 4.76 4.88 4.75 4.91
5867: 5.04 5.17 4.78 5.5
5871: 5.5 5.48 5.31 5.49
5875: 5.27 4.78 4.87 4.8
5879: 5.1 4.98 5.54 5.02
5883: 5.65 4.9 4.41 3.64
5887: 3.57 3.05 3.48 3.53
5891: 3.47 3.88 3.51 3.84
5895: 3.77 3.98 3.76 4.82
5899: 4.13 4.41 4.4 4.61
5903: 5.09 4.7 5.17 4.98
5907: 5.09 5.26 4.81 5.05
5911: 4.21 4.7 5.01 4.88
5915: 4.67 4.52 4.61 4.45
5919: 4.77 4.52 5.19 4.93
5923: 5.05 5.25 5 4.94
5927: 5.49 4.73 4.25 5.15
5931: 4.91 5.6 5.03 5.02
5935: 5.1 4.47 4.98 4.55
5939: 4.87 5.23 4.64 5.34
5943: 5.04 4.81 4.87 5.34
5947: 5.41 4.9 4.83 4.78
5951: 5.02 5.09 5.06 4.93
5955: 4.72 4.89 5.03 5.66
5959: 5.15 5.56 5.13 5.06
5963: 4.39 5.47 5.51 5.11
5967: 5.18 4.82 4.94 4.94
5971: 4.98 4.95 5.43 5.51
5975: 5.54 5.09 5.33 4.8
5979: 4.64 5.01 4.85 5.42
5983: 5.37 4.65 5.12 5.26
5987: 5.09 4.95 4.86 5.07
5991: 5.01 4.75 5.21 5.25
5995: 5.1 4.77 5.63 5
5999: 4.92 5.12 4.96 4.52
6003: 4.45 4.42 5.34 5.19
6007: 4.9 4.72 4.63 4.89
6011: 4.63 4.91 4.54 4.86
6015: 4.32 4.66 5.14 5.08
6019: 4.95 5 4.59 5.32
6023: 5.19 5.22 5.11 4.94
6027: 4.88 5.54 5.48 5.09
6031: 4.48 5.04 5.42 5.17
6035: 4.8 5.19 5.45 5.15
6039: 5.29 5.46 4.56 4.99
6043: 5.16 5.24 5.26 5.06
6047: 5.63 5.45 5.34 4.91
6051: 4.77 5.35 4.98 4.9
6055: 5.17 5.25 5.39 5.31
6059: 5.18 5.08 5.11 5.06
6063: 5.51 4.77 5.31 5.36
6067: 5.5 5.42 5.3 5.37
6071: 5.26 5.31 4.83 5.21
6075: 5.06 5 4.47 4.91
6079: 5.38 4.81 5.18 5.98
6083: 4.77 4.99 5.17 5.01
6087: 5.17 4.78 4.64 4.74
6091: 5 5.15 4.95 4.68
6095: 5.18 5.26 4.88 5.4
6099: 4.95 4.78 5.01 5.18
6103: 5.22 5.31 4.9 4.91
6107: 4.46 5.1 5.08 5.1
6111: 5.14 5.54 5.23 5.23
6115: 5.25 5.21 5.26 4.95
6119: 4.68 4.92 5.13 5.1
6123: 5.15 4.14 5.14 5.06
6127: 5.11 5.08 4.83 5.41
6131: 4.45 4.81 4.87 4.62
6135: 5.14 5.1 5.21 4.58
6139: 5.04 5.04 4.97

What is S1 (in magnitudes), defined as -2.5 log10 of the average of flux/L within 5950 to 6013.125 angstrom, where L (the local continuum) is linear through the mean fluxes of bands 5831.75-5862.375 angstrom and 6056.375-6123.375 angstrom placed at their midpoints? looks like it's 0.01 mag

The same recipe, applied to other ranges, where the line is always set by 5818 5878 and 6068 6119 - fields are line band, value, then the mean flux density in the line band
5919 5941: 0.03 mag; 4.95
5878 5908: 0.17 mag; 4.38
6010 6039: 0.02 mag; 5.01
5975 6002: 0.01 mag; 5.05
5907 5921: 0.08 mag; 4.76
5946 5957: 0.02 mag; 4.98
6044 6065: -0.02 mag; 5.18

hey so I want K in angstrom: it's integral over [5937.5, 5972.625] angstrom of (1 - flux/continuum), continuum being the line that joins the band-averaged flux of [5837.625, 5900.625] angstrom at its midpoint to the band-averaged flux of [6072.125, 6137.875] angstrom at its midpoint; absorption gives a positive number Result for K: -1.3 angstrom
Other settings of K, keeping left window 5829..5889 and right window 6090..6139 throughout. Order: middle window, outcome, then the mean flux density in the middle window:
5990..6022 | 0.7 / 4.9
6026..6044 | -0.4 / 5.12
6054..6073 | -0.9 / 5.24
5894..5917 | 1.7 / 4.62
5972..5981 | -0.3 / 5.14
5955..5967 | -0.4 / 5.16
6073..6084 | -0.1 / 5.06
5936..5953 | 0.1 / 4.97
